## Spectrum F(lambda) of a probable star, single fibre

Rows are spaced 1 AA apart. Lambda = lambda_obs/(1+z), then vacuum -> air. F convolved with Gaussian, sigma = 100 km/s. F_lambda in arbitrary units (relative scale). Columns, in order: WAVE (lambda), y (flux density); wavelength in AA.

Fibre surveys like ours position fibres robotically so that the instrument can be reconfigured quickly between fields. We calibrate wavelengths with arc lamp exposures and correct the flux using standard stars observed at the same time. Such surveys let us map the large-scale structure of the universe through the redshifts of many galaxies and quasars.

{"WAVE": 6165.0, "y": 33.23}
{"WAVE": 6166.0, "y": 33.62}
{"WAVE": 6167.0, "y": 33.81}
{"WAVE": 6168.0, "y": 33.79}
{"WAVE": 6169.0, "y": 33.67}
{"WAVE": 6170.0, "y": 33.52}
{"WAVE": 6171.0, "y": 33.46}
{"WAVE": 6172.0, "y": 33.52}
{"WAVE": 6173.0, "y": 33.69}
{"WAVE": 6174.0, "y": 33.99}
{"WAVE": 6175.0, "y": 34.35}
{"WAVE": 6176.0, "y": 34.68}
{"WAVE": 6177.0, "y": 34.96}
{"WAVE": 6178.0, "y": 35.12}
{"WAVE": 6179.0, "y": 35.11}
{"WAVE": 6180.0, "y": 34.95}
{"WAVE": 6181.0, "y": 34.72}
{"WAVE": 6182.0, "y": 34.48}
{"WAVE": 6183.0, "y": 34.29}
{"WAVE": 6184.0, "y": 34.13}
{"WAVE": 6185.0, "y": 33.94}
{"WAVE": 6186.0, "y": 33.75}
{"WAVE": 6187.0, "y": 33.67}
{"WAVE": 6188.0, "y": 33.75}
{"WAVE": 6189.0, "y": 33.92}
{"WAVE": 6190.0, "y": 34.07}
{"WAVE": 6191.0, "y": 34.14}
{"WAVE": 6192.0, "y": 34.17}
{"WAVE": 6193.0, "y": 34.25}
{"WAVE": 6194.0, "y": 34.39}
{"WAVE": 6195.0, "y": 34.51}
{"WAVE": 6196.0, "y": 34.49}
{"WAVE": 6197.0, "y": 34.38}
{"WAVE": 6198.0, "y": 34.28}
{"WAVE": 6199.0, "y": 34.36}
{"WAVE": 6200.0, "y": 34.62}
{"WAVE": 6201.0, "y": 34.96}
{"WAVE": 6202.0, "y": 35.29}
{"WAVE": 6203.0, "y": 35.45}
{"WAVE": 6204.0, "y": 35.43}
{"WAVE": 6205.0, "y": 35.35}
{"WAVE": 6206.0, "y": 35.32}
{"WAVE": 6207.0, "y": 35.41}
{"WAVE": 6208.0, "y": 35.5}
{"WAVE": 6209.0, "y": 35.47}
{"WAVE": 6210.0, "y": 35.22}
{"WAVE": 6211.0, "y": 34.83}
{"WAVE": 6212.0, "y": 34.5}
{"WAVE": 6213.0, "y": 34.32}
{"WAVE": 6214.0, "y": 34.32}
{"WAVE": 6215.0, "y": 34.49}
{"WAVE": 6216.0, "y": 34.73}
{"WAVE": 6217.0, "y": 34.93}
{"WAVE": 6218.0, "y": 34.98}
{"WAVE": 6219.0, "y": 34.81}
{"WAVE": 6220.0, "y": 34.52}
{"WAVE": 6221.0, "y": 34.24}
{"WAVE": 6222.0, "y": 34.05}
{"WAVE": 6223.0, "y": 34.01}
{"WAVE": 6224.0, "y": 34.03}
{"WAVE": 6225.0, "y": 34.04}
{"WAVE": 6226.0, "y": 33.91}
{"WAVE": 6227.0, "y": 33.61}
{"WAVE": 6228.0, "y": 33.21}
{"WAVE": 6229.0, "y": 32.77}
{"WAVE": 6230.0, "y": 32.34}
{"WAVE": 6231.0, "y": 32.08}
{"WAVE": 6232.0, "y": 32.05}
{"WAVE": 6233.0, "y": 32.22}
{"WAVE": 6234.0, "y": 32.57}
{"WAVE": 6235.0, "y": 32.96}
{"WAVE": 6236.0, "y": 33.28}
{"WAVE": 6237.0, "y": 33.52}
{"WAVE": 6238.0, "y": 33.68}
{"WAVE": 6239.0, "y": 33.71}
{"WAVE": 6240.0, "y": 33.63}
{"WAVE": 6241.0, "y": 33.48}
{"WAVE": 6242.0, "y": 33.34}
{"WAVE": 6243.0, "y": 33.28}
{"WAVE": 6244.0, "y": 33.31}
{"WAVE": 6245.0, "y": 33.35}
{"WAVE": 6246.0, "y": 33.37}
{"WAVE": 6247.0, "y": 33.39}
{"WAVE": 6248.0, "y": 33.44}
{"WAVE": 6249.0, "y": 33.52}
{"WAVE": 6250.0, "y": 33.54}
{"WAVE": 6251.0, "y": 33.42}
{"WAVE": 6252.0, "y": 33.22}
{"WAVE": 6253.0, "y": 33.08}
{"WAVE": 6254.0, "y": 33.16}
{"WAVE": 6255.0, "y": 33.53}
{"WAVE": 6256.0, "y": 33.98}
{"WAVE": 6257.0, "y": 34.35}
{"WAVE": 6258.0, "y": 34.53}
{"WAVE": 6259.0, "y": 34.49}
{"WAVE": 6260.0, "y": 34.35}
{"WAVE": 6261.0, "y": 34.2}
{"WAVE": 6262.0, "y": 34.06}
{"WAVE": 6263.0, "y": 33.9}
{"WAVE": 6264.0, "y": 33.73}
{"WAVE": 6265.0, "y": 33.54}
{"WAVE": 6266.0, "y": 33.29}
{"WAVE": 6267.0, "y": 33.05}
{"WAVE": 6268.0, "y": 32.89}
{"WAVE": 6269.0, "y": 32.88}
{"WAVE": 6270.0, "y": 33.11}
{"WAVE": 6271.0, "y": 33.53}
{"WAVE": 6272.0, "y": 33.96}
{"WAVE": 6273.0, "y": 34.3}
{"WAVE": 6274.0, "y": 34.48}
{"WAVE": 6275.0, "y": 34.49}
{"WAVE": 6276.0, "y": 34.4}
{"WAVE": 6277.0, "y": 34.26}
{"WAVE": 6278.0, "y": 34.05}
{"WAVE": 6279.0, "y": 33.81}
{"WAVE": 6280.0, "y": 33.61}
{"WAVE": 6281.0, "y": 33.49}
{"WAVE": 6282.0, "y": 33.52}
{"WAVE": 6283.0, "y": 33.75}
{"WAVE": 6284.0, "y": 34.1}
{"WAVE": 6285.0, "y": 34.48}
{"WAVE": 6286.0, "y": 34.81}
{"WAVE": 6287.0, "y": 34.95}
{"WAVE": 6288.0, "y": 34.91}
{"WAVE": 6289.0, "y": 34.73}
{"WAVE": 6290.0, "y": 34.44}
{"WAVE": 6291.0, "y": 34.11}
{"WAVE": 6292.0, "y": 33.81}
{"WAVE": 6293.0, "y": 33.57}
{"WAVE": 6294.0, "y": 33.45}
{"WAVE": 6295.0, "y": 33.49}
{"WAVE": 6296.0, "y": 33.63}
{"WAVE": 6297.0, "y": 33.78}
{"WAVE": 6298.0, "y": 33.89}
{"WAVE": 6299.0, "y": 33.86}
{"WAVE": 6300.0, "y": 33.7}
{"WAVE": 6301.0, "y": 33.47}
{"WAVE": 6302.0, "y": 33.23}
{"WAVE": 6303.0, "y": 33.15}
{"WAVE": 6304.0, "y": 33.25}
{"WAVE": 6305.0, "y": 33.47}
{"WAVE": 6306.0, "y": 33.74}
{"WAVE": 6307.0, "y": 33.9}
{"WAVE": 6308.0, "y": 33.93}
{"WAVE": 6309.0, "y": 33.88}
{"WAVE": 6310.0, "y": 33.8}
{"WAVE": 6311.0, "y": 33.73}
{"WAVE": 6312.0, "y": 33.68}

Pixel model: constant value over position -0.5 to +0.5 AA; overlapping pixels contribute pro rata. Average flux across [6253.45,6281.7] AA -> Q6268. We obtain 33.8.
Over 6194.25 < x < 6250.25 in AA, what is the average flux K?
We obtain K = 34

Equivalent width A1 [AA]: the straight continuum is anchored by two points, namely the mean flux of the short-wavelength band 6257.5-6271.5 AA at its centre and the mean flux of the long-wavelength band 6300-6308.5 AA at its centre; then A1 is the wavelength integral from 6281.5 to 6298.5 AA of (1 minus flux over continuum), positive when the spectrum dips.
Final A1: -0.3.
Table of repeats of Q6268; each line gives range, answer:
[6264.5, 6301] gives 33.9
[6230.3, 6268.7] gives 33.4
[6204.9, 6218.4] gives 34.9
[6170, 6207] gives 34.4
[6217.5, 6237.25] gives 33.5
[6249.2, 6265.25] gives 33.8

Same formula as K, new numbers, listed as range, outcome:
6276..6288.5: 34.2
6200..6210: 35.3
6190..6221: 34.8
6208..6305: 33.8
